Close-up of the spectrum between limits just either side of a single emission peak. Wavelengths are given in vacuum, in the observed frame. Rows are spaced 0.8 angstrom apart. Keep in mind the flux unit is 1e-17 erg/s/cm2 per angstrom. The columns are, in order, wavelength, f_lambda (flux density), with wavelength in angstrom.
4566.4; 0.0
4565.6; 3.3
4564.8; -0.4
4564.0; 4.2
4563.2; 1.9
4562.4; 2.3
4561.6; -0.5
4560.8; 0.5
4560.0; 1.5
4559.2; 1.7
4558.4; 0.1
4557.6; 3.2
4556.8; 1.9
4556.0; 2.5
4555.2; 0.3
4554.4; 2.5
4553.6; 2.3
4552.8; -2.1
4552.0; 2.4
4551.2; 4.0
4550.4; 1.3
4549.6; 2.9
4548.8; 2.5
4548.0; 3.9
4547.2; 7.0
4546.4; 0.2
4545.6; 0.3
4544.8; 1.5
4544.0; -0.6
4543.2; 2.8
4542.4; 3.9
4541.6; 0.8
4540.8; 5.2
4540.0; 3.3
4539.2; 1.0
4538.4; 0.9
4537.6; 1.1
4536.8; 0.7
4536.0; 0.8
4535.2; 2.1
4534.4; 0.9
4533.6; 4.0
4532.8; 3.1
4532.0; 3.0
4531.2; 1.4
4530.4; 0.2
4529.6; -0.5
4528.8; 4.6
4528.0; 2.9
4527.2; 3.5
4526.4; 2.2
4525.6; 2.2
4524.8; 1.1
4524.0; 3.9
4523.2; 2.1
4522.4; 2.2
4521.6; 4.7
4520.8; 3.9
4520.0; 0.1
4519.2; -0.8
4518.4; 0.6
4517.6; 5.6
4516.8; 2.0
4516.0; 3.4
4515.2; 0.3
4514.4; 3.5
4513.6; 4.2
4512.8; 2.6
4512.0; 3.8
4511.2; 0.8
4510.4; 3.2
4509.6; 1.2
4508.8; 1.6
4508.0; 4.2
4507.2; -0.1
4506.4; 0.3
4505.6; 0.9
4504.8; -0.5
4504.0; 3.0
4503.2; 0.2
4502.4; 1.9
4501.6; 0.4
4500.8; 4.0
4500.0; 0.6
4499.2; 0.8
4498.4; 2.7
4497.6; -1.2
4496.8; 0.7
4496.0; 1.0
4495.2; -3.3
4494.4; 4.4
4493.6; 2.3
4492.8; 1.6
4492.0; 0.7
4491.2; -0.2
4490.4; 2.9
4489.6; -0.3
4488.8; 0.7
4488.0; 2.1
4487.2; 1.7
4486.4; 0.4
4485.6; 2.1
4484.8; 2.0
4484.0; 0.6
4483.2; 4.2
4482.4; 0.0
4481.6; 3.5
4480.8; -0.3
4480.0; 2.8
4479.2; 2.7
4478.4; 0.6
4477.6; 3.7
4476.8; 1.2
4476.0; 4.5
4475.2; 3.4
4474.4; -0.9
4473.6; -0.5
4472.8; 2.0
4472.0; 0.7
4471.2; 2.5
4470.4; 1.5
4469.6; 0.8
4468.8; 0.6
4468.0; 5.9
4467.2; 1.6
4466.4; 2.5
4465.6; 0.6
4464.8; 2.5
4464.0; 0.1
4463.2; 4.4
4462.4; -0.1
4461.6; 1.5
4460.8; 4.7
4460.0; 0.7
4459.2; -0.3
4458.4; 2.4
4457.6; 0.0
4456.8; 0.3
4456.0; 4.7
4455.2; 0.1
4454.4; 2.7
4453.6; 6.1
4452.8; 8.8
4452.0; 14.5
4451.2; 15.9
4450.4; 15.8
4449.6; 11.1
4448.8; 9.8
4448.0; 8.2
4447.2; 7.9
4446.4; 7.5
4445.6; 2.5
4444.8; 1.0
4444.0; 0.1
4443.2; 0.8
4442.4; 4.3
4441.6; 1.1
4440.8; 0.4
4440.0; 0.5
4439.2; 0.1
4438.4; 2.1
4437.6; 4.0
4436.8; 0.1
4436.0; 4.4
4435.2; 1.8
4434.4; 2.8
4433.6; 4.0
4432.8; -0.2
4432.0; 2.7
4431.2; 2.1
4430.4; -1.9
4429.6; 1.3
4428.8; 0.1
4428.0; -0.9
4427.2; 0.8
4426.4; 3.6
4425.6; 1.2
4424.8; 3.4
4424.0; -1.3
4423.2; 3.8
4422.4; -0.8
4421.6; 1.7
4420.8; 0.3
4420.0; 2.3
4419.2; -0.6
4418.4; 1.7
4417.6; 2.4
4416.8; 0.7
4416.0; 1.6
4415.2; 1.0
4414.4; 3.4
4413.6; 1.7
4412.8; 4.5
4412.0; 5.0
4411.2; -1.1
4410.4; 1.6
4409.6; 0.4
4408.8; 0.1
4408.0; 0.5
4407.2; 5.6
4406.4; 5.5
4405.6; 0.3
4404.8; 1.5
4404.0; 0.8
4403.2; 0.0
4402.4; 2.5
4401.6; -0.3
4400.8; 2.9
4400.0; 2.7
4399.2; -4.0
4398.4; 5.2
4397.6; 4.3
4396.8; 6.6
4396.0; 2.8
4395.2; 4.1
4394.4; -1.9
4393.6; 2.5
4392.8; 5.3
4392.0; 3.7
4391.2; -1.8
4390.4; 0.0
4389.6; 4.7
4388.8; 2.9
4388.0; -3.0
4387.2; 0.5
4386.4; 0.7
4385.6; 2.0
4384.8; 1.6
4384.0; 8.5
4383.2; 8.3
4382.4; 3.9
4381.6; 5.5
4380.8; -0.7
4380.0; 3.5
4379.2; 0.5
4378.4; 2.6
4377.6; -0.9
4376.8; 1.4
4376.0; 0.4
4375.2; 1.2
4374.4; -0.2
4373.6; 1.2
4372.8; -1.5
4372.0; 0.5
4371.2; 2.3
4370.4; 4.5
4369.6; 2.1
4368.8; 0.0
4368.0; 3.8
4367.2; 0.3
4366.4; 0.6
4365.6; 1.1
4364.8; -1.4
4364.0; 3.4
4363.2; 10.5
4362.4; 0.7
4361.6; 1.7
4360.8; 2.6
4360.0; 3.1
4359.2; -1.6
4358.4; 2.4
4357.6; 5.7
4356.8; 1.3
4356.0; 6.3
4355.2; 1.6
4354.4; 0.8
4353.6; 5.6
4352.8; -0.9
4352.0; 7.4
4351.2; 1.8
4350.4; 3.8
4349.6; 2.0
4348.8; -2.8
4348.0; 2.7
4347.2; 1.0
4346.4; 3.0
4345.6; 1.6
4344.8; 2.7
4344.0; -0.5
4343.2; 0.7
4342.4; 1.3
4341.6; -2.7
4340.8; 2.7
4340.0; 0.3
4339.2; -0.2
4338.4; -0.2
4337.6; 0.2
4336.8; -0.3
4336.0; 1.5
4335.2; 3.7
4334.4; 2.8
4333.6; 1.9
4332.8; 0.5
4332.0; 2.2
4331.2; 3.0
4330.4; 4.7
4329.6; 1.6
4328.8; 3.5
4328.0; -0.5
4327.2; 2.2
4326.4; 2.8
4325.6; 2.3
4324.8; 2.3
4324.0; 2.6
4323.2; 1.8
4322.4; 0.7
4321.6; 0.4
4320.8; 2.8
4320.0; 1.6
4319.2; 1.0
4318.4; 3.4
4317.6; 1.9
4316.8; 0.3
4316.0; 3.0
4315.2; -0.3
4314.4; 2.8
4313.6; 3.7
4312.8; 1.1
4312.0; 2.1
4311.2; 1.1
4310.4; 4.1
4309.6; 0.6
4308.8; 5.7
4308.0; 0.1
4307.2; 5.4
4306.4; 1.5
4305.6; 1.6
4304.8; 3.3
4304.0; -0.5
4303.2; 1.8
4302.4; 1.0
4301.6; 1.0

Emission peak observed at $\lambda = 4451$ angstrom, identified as [O II]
